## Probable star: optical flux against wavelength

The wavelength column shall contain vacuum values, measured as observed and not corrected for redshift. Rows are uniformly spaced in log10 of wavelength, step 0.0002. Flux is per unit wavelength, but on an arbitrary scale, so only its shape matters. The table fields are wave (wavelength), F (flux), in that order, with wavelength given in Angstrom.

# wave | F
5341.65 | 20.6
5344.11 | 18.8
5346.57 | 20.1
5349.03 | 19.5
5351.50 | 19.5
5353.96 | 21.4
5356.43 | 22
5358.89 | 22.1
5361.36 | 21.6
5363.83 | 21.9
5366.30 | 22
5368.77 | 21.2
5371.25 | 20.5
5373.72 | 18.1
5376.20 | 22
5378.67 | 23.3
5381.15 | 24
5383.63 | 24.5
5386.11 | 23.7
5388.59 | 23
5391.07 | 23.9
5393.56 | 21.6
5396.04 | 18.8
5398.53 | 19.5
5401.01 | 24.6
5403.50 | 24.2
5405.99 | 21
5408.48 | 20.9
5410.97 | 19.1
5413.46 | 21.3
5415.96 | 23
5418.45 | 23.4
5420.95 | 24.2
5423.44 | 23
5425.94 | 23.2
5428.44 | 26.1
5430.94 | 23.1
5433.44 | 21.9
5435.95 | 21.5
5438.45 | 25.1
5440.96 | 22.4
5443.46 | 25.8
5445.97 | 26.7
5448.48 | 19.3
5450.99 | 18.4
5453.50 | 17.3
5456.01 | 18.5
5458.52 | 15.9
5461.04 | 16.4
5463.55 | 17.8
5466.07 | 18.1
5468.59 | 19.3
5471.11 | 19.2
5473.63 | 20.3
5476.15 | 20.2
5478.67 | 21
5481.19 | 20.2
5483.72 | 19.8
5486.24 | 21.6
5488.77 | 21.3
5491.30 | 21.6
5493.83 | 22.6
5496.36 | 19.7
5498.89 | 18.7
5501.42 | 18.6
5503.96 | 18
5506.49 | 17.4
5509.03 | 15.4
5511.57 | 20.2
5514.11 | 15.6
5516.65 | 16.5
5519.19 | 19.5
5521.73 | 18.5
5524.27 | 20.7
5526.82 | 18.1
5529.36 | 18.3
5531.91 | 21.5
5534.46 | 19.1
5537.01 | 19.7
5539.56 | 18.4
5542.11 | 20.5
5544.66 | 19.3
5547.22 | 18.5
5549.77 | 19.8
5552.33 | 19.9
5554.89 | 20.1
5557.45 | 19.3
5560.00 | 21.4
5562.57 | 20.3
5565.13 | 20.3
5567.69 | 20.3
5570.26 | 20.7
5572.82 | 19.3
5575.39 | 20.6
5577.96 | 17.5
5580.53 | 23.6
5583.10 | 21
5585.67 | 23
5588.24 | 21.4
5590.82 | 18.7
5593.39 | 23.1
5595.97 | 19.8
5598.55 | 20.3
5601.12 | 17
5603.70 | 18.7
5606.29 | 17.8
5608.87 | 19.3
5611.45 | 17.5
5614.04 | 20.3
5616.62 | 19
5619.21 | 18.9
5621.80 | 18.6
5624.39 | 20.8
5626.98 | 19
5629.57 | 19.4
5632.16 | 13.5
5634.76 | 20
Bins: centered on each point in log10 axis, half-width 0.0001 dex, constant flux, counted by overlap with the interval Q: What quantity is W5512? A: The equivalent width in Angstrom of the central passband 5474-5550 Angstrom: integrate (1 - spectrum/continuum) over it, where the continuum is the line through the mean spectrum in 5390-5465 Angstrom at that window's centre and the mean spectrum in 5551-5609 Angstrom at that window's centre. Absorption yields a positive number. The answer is 5.3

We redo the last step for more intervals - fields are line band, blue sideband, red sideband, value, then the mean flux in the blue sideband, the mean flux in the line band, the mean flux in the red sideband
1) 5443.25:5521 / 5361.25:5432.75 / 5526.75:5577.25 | 6.09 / 22.3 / 19.3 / 19.8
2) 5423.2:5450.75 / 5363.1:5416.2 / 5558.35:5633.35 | -2.45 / 21.9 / 23.3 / 19.7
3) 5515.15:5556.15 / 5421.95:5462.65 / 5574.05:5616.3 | 2.60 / 21.5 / 19.3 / 19.9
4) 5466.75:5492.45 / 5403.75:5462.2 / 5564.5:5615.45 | 0.95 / 21.7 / 20.4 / 20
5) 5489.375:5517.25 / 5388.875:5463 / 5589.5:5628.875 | 2.69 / 21.7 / 18.7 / 19.3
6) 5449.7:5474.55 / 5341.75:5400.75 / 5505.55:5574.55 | 2.66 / 21.5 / 18.1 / 19.2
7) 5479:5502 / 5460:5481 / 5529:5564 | -1.48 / 19.1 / 20.5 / 19.8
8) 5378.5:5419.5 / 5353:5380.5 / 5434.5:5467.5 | -2.49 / 21.5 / 22.3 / 20.2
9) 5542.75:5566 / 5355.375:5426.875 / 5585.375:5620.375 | 0.27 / 22.1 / 19.9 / 19.5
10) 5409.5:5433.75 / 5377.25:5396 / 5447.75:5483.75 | -1.94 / 23.1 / 22.9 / 18.7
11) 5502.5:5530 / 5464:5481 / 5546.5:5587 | 2.70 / 19.6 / 18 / 20.4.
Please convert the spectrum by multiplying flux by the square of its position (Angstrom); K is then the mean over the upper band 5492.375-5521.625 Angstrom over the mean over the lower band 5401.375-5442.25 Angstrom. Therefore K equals 0.8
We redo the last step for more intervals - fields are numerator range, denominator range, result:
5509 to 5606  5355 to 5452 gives 0.93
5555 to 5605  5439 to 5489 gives 1.06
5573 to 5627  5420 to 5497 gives 0.99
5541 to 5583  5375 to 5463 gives 0.96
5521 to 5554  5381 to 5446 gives 0.89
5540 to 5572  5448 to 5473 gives 1.15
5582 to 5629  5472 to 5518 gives 1.06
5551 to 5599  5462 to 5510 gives 1.09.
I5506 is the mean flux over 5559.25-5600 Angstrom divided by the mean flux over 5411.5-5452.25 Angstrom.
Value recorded 0.90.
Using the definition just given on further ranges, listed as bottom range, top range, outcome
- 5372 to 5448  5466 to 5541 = 0.85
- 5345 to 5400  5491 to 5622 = 0.90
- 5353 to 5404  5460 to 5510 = 0.88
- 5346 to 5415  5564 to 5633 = 0.91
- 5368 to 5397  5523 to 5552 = 0.88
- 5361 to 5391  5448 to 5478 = 0.83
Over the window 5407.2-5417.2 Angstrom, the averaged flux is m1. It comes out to 21.1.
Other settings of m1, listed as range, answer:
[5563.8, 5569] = 20.3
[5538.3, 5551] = 19.3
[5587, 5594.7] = 21.1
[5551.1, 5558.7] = 19.8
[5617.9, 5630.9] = 19.3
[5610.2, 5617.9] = 18.9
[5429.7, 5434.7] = 22.5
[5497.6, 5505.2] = 18.4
